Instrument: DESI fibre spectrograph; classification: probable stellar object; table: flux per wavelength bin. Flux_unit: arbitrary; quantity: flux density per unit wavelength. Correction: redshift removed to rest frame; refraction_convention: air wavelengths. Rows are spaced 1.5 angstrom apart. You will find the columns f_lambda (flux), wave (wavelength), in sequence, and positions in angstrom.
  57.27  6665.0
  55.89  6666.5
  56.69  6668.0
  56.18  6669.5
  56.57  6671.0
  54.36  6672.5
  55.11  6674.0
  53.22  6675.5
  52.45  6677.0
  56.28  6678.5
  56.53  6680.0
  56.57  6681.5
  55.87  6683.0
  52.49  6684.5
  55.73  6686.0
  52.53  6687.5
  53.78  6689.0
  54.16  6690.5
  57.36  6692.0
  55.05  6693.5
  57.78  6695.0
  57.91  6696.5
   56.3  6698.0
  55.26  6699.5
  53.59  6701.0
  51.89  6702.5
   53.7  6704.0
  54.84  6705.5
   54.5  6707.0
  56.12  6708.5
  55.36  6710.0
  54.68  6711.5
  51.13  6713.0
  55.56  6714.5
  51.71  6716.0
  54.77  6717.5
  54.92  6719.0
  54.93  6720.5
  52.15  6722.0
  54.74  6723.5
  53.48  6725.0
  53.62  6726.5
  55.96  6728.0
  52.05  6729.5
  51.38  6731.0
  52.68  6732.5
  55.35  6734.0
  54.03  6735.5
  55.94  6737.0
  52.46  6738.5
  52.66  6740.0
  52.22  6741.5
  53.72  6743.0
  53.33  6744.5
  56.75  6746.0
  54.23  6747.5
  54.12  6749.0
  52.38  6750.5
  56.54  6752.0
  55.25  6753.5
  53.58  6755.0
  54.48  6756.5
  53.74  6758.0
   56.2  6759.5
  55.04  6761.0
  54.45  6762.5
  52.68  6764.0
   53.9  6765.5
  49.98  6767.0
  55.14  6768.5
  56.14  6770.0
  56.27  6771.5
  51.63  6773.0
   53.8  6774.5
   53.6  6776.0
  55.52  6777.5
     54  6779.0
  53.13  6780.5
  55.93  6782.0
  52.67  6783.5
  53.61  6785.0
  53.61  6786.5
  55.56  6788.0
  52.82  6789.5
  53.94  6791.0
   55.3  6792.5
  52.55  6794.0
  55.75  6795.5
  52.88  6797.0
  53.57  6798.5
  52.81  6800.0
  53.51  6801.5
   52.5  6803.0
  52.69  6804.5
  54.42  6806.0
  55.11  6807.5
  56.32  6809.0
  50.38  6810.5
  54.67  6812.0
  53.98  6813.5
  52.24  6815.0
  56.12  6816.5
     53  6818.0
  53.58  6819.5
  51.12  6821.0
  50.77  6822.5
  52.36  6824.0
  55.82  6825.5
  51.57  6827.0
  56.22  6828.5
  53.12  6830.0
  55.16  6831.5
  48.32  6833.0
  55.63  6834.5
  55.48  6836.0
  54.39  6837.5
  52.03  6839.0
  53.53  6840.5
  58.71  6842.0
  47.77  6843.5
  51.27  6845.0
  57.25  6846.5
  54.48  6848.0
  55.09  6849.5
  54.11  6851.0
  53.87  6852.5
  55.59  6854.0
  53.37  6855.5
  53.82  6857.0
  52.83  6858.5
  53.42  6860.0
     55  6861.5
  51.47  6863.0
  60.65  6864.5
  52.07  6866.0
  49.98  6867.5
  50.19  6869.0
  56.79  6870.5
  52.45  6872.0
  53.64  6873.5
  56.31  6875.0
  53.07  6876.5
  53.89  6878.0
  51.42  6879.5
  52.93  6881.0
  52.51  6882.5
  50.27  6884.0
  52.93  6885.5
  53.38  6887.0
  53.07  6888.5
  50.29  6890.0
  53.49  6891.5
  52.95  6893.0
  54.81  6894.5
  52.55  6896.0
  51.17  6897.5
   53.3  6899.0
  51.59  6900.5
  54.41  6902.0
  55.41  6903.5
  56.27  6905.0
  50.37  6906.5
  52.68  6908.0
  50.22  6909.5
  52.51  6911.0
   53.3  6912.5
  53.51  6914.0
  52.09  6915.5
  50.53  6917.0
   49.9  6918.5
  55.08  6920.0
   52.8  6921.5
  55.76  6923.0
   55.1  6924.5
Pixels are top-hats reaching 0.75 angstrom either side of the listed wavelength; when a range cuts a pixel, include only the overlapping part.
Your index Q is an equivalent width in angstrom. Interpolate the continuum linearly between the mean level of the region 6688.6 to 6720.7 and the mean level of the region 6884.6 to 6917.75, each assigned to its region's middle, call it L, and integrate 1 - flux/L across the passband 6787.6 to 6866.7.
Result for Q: -0.36 angstrom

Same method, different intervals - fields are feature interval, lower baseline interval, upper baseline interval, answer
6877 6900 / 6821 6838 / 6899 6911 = 0.21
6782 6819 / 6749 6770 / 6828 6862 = 0.17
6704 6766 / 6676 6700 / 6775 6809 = 0.71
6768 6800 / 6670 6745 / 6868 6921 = -0.22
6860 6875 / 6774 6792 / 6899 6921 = -0.15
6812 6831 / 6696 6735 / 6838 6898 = 0.07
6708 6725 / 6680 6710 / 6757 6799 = 0.21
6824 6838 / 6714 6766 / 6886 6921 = -0.15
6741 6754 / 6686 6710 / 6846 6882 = 0.09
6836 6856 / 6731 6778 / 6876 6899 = -0.36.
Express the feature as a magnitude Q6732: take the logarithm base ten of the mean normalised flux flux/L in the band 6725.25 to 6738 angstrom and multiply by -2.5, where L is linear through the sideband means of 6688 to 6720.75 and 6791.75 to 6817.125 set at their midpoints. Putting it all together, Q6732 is 0.01 mag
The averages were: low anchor 54.8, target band 53.8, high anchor 53.8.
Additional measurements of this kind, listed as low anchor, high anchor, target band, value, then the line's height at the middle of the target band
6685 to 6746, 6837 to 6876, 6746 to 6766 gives -0.01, 54.1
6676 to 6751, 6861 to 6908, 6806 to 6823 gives 0.00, 53.6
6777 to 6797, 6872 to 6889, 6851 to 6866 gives -0.02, 53.3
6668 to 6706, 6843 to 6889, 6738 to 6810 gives 0.01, 54.3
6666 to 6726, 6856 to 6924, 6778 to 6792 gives 0.00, 54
